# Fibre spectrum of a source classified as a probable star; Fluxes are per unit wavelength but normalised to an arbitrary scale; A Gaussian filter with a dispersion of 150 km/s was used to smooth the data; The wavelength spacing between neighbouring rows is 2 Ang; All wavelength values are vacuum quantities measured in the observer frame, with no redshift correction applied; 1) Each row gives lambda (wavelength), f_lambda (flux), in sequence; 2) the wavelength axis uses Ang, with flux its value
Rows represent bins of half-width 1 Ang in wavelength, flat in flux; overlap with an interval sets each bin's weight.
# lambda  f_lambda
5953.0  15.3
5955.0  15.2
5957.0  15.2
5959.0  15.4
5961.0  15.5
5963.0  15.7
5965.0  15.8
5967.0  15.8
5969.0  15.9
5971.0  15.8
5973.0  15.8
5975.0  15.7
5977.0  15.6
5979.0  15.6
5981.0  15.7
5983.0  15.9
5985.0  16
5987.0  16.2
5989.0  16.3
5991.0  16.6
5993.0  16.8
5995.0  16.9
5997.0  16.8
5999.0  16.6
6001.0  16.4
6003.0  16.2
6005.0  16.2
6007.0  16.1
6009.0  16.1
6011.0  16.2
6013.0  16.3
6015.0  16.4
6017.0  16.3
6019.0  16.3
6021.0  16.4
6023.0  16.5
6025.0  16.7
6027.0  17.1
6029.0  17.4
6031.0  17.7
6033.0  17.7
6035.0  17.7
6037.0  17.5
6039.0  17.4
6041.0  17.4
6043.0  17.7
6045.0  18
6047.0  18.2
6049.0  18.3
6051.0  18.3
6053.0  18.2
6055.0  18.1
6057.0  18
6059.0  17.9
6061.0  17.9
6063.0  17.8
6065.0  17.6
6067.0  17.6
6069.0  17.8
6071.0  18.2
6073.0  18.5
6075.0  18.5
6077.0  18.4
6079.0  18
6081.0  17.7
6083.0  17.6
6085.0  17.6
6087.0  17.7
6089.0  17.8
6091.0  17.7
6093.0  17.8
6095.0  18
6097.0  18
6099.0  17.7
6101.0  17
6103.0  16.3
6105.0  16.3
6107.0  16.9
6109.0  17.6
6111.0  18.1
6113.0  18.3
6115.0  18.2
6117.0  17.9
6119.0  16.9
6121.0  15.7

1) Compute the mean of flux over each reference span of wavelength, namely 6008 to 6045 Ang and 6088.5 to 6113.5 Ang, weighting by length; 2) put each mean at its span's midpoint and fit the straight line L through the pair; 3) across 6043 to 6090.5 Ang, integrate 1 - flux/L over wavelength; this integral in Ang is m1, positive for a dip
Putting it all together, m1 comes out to -2.03 Ang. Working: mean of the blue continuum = 17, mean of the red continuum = 17.5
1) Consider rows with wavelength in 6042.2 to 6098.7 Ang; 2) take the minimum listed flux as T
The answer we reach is 17.6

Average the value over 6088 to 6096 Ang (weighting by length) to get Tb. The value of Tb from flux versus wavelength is 17.8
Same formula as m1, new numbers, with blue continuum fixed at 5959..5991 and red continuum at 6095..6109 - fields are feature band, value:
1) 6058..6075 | -1.19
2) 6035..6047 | -0.83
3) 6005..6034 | -0.62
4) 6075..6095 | -1.05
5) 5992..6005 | -0.41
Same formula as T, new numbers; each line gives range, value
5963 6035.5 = 15.6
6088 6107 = 16.3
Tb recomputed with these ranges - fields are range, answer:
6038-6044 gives 17.5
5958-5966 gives 15.6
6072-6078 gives 18.5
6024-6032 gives 17.2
